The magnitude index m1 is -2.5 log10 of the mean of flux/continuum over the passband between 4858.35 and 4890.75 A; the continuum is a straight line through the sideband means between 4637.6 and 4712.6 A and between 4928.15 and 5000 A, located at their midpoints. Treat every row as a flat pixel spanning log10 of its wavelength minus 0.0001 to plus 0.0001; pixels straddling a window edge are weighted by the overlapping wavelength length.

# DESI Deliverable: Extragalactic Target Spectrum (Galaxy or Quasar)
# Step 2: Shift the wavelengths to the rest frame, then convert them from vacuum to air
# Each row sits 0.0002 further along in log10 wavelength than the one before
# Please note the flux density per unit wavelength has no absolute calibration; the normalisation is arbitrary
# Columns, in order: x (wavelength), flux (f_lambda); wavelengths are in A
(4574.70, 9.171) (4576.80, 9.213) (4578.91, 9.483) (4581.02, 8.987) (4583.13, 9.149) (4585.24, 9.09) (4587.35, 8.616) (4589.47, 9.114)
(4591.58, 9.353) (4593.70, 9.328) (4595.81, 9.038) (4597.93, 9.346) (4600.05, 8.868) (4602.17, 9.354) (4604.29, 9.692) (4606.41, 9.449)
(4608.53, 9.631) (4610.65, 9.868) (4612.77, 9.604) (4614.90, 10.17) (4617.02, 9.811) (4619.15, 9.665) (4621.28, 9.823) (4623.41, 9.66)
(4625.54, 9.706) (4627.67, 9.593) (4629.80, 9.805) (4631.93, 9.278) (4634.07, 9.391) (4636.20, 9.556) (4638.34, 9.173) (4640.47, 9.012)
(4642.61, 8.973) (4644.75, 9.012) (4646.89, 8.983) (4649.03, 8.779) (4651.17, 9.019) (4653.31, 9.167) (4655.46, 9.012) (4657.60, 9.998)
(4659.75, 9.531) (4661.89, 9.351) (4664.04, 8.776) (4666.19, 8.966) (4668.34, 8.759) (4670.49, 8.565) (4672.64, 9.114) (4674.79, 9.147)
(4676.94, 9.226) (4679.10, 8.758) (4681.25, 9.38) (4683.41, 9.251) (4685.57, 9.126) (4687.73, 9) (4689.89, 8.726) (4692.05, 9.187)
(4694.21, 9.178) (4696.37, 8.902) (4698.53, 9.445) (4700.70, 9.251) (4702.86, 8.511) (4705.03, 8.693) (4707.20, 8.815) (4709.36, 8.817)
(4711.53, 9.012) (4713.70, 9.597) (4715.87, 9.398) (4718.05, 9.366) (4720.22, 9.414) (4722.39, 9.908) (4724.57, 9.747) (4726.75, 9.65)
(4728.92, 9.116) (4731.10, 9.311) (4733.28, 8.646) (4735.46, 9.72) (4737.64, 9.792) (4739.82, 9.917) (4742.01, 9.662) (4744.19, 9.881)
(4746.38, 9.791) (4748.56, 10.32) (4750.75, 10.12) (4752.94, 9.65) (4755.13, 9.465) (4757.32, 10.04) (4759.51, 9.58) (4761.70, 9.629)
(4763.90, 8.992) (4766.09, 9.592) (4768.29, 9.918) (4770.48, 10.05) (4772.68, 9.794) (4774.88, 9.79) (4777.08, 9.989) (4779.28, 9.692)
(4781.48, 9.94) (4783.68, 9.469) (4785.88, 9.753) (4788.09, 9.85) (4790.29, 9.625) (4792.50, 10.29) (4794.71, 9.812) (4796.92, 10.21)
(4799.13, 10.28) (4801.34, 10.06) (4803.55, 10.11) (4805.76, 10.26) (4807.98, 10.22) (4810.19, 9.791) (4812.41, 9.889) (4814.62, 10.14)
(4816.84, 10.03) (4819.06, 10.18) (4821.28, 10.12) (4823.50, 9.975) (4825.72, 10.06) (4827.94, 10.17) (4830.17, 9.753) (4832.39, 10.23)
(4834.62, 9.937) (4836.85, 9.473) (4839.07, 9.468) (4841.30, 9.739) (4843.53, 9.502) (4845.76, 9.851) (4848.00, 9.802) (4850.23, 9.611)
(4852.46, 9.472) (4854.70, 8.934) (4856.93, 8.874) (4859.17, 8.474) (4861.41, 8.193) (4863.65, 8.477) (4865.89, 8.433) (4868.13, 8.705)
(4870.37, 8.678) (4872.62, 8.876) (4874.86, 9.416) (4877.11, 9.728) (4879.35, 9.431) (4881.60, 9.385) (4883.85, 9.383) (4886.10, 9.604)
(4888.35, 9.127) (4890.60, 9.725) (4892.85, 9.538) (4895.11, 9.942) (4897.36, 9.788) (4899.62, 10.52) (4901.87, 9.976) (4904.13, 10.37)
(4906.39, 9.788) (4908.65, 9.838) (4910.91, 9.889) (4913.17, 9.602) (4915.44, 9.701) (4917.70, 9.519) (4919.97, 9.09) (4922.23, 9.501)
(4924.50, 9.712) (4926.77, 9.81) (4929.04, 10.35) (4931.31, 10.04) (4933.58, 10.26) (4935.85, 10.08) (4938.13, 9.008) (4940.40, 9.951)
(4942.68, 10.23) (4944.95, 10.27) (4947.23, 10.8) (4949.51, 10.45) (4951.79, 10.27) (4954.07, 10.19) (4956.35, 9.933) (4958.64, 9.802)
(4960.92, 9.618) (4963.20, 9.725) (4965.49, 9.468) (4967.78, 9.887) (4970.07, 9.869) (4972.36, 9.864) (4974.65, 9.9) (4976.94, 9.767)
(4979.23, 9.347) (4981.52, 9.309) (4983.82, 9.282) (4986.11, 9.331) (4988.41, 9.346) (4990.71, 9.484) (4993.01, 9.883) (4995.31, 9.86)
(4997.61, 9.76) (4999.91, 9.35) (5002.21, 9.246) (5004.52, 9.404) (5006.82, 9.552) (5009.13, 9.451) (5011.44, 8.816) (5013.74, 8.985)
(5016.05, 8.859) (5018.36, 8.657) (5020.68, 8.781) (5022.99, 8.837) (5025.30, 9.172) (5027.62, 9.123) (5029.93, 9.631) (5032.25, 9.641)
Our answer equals 0.07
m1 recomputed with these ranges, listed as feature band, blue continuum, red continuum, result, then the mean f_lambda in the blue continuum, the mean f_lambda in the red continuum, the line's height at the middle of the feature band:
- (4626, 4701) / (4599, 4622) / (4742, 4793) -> 0.060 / 9.63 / 9.78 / 9.68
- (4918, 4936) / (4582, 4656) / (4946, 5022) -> -0.032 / 9.35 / 9.58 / 9.54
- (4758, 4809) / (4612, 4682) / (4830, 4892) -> -0.065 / 9.29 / 9.29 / 9.29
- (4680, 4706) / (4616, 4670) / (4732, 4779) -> 0.051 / 9.3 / 9.73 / 9.49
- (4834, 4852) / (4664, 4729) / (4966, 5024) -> -0.046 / 9.13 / 9.39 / 9.26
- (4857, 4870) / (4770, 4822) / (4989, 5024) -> 0.148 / 9.97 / 9.26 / 9.74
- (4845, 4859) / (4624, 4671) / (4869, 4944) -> 0.028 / 9.21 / 9.69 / 9.59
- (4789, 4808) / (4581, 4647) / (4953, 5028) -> -0.074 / 9.39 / 9.45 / 9.42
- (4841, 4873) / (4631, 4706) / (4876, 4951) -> 0.074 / 9.09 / 9.83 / 9.66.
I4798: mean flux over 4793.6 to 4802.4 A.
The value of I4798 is 10.1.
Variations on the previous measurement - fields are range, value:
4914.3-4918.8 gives 9.6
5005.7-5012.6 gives 9.27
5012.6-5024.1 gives 8.82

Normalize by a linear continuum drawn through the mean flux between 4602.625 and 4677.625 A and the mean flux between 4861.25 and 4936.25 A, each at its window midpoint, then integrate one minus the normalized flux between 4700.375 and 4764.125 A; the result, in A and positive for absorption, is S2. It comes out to -0.3 A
